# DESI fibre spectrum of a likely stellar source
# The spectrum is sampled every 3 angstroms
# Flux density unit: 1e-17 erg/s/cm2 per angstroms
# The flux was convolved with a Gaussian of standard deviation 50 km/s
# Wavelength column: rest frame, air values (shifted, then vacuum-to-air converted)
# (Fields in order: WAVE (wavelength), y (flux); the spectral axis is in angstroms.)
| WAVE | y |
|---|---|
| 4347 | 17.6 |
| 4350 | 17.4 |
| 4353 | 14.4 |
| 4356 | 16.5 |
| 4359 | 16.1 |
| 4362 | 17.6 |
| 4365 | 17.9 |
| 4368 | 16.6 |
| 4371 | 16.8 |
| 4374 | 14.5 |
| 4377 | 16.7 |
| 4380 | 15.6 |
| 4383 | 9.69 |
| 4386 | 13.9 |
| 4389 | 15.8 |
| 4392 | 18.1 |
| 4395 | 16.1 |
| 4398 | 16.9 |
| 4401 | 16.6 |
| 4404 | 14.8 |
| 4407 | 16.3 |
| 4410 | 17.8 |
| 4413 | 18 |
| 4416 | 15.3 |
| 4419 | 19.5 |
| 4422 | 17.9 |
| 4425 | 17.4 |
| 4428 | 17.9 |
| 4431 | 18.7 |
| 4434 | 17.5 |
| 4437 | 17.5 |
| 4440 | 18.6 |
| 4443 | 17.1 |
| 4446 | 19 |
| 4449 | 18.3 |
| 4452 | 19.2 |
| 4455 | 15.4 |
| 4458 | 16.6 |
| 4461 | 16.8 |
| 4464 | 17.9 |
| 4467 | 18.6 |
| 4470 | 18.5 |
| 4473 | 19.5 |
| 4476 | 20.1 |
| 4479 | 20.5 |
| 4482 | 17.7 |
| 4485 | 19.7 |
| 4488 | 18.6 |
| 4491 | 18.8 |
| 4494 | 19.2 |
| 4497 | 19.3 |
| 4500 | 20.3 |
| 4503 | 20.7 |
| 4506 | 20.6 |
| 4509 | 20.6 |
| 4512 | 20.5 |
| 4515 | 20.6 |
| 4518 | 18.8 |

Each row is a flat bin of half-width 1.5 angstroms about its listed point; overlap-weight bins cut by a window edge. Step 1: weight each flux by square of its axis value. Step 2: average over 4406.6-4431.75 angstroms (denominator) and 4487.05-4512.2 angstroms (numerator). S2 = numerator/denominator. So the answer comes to 1.16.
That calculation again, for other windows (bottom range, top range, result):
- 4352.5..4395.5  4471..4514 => 1.32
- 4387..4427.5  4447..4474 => 1.08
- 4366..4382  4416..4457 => 1.16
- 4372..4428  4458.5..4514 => 1.24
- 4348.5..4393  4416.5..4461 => 1.16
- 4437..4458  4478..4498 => 1.09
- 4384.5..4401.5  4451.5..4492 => 1.18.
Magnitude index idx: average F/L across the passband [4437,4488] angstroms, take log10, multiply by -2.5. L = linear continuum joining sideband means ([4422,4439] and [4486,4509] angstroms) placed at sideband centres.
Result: 0.02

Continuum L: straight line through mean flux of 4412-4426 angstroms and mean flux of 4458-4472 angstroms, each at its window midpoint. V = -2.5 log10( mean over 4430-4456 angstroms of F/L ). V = -0.01 mag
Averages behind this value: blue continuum 17.6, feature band 18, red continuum 17.9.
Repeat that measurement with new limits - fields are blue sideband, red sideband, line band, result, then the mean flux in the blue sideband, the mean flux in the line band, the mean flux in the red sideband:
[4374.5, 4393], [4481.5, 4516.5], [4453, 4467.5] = 0.068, 14.9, 17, 19.8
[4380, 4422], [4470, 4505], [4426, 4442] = -0.037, 16.1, 18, 19.5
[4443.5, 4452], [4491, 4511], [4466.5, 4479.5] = -0.009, 18.6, 19.4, 20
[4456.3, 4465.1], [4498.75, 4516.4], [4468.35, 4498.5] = -0.027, 17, 19.2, 20.6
